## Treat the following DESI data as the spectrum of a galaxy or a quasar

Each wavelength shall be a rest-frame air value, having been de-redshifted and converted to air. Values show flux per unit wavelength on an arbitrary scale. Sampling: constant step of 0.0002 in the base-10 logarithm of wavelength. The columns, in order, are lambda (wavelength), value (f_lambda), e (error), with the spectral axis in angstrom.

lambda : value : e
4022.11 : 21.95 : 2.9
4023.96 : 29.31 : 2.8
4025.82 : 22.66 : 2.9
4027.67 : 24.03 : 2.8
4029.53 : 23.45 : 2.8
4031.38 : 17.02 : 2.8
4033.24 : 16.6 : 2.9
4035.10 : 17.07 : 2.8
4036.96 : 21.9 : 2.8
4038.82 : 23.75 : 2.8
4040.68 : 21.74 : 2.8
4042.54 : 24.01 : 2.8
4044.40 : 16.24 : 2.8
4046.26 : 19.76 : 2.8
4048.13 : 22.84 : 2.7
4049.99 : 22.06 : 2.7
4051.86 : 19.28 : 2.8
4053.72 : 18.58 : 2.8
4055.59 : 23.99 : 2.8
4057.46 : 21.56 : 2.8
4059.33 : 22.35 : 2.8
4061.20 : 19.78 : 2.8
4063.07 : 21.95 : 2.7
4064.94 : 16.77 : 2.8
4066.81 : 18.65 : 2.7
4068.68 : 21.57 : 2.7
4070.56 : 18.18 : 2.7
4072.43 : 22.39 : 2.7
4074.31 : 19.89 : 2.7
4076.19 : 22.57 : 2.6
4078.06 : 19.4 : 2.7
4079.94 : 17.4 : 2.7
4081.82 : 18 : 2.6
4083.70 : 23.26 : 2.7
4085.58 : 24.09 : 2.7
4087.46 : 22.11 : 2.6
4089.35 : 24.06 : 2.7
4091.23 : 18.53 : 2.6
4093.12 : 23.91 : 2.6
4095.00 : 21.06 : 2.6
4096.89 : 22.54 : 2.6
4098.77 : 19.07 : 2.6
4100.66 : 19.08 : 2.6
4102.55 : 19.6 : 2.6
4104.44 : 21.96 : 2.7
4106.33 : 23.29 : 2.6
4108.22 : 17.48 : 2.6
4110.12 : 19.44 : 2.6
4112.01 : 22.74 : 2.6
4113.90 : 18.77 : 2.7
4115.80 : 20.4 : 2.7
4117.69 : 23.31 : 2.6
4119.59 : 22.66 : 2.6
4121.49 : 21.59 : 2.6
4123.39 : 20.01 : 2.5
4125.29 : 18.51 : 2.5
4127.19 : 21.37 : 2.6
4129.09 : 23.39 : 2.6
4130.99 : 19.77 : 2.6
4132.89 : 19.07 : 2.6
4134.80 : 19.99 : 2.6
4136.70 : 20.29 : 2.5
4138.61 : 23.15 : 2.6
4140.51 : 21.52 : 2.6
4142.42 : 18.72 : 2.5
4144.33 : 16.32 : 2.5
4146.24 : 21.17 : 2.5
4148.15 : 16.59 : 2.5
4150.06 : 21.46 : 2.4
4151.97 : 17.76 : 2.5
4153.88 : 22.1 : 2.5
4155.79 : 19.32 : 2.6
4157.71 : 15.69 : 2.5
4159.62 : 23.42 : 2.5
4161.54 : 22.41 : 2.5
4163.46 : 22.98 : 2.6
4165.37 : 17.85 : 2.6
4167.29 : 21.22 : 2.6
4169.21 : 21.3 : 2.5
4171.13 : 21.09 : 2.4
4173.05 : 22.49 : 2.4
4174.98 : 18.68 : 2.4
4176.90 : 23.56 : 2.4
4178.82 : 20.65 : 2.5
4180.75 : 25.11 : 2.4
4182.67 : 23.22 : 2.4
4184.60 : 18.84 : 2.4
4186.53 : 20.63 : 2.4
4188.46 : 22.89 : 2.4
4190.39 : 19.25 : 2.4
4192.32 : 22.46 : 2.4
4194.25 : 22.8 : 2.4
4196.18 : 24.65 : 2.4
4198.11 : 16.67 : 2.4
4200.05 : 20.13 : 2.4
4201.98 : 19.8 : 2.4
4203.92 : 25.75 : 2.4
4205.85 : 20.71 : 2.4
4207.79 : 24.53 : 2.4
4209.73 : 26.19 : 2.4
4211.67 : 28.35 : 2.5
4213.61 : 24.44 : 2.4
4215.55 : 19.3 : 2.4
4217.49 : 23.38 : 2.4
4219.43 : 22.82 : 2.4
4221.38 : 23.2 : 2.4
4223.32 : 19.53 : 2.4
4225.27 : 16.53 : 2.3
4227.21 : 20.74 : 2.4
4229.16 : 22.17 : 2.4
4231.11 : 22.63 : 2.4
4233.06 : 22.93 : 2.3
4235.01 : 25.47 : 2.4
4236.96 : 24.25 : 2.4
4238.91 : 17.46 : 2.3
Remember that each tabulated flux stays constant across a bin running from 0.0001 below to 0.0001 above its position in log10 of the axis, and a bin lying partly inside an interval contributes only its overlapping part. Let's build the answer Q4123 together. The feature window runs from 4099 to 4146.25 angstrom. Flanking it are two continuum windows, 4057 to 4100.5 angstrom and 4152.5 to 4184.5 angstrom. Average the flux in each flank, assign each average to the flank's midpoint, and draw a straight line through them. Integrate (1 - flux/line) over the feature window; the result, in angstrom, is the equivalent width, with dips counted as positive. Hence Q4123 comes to 1.10 angstrom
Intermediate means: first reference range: 20.8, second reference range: 21.2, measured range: 20.5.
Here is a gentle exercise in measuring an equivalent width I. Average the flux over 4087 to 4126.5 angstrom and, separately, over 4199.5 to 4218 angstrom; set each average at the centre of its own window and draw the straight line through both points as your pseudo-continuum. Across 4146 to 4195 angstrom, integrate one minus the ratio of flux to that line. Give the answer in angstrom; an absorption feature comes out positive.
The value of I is 3.3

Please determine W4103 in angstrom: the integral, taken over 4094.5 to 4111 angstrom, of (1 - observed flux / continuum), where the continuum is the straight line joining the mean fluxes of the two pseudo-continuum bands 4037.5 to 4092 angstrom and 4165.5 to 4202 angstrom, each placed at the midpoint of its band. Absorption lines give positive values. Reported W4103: 0.5 angstrom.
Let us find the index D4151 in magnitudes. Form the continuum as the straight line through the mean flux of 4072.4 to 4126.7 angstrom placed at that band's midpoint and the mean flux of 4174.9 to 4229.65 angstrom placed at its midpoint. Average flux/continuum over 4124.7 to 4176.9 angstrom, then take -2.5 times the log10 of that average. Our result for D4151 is 0.06 mag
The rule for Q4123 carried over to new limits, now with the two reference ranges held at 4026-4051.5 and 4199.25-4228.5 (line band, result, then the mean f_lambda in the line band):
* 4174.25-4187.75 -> 0.29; 21.6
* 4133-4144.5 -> 0.81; 20.2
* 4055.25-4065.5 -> -0.02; 21.1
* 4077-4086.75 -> 0.33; 20.5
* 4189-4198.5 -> 0.29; 21.5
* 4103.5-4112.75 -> 0.21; 20.9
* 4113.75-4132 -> 0.42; 21.1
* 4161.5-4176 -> 0.69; 20.9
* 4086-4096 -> -0.36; 22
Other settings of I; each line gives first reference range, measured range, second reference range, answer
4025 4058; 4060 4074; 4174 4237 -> 0.8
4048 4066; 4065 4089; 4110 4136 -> 0.3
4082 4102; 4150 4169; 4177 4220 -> 1.5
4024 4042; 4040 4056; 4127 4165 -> 0.3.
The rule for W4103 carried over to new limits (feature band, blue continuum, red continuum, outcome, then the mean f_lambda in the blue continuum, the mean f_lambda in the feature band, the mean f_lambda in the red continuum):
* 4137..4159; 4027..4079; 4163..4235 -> 2.0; 20.6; 19.5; 21.9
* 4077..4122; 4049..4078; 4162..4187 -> -0.3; 20.6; 21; 21.4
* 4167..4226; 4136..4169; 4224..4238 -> -2.2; 20.1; 22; 22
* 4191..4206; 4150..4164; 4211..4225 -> 0.2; 20.5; 21.6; 22.6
